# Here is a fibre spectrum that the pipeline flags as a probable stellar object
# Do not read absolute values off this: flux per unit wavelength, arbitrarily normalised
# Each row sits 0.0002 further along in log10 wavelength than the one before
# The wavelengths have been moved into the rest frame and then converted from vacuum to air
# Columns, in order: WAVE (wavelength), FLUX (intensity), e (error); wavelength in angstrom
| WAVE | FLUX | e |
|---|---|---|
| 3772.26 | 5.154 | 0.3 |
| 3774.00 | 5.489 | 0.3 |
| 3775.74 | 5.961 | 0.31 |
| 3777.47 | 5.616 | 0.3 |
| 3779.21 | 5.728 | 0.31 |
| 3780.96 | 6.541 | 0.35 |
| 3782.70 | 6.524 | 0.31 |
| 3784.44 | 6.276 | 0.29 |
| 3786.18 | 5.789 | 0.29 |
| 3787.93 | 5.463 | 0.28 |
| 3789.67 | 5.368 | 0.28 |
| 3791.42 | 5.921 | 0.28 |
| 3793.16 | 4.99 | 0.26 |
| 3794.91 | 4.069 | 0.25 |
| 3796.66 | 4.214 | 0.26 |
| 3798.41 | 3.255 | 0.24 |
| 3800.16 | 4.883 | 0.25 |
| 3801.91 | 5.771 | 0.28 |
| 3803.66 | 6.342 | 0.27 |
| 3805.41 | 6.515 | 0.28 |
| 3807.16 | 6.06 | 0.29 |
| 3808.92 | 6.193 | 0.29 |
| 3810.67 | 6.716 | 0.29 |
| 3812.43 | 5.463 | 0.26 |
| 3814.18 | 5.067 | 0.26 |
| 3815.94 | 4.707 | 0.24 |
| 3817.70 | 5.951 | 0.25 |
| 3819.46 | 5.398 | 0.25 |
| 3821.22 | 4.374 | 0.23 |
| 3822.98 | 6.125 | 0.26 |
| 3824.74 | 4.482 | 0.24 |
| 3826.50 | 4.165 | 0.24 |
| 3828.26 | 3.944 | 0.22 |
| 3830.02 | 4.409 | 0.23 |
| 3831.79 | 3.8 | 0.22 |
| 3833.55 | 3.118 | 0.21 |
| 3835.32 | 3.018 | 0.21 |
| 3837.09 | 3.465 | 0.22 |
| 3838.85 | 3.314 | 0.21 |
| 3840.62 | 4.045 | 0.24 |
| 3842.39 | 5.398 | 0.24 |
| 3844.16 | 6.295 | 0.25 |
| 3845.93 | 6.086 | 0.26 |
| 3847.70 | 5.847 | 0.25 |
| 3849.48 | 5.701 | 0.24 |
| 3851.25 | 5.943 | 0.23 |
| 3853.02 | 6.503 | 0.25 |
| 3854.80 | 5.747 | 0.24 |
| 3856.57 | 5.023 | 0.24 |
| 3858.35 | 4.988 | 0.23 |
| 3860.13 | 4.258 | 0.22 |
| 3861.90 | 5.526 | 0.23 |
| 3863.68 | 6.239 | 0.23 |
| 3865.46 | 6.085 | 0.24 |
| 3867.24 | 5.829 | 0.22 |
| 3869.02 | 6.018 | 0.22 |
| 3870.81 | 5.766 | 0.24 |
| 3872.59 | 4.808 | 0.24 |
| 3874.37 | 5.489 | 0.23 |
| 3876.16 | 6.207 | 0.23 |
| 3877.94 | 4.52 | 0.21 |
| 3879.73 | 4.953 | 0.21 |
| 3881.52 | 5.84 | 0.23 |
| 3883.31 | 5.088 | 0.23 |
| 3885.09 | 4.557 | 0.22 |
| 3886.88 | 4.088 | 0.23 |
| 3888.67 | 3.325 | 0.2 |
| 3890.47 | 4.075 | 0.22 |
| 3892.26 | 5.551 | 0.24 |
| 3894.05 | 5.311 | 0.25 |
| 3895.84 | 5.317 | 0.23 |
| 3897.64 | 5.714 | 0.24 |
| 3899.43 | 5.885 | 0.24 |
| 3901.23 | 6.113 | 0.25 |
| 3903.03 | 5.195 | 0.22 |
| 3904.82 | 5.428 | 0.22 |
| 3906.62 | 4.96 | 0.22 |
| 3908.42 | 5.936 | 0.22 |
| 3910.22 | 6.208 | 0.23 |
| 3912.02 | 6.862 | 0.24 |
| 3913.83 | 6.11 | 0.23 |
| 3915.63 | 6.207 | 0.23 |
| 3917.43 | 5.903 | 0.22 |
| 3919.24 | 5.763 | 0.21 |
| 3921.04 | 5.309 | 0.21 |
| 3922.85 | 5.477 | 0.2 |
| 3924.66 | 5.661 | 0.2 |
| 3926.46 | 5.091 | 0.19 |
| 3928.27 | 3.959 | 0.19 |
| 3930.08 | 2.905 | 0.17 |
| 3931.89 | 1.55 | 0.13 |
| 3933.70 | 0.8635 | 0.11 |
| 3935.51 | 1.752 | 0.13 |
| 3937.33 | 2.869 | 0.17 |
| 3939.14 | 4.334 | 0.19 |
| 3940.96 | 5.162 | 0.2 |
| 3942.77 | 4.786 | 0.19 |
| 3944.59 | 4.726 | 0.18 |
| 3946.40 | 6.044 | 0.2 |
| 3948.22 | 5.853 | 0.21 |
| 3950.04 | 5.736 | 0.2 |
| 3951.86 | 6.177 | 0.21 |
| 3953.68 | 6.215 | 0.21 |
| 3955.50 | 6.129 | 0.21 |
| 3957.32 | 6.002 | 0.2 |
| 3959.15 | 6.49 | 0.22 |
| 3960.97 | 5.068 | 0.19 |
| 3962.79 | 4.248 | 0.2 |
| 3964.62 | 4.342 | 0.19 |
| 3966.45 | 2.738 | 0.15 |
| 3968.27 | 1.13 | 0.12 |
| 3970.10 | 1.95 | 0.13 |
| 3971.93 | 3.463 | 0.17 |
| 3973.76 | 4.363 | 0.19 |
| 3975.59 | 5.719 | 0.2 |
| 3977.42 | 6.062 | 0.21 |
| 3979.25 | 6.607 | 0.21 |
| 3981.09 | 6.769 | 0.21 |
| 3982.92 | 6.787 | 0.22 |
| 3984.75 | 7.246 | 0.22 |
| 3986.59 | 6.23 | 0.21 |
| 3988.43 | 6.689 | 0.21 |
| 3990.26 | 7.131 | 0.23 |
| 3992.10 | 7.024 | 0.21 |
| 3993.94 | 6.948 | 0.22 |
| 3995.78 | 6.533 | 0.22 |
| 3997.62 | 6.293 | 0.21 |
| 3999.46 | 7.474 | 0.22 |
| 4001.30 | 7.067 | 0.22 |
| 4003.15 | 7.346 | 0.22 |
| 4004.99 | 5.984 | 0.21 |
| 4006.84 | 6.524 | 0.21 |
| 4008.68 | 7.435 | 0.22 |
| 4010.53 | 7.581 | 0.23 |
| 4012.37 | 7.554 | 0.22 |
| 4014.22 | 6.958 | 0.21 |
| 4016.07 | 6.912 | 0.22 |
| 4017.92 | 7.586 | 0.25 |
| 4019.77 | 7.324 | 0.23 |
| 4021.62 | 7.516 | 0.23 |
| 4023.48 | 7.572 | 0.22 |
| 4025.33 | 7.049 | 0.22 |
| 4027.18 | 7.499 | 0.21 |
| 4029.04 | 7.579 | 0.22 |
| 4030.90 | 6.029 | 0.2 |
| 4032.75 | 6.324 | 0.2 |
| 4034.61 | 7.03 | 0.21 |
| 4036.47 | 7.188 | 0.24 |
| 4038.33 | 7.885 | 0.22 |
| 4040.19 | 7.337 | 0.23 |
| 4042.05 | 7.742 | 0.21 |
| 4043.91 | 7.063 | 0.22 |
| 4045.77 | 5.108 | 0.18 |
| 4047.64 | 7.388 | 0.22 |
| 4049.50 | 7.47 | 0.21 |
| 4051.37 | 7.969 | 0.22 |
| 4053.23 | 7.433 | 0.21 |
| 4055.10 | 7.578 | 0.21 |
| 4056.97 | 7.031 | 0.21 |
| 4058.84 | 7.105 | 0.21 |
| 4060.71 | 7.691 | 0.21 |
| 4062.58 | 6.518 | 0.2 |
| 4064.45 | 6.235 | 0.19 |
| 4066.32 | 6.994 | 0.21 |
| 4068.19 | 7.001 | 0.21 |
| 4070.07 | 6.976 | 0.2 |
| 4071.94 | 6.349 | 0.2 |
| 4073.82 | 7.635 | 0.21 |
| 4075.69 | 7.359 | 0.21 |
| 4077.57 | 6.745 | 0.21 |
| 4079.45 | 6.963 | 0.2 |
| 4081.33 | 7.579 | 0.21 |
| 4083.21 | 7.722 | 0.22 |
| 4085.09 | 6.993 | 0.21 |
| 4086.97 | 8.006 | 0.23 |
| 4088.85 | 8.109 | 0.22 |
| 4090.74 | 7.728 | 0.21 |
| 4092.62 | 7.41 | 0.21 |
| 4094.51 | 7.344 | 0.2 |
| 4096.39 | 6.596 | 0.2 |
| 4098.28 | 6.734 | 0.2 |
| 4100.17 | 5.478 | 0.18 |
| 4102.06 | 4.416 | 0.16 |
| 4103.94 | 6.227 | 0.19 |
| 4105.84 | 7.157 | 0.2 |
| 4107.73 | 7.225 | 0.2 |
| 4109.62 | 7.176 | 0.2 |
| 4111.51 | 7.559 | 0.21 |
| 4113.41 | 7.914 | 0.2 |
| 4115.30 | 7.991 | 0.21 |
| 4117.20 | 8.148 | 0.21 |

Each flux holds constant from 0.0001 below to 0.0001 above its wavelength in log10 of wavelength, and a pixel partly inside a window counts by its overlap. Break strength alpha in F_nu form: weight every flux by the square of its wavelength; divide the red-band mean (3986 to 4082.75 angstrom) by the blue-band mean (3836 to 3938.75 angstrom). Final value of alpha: 1.5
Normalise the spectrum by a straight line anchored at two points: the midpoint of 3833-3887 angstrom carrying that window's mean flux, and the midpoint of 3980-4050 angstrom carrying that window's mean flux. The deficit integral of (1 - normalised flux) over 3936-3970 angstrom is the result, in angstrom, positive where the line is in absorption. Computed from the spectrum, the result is 8.1 angstrom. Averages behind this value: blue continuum 5.18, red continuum 7.03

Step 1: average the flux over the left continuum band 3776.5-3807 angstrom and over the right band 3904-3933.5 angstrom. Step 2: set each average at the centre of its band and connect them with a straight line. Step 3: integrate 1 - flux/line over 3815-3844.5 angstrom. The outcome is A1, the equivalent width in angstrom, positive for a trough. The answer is 5.2 angstrom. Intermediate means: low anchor 5.5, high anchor 5.1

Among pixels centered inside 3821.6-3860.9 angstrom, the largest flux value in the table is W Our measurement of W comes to 6.503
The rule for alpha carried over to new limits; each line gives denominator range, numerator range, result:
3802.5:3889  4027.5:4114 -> 1.53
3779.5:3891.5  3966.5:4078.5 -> 1.43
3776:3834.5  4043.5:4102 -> 1.54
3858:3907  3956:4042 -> 1.28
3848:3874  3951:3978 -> 0.87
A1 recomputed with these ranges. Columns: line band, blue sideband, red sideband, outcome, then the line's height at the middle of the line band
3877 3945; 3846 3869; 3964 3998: 9.30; 5.59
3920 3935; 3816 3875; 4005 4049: 5.42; 5.99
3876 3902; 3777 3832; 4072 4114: 3.45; 5.84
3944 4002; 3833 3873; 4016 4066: 7.13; 6.45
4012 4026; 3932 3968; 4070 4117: -3.63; 5.8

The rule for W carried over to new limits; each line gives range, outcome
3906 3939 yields 6.862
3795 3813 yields 6.716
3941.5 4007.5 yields 7.474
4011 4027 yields 7.586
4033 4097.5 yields 8.109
